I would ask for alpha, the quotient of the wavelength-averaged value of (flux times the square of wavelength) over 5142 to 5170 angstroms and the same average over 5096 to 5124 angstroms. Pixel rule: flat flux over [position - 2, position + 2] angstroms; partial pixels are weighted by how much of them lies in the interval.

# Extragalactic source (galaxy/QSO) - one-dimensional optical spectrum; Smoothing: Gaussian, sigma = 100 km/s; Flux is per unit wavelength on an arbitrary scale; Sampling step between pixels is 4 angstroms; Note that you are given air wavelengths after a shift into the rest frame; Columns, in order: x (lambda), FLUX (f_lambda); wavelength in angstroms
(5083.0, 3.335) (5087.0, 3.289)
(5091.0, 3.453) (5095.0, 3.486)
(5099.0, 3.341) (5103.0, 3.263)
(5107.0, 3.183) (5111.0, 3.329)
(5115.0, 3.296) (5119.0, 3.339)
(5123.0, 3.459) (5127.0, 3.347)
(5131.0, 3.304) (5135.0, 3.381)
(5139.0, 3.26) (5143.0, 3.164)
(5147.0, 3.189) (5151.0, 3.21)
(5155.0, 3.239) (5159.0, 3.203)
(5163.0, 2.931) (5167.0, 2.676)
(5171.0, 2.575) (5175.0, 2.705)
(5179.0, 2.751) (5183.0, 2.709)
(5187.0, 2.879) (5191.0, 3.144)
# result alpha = 0.94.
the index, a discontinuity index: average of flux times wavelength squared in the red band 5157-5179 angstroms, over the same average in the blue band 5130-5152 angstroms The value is 0.9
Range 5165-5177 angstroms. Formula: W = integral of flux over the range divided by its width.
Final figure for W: 2.65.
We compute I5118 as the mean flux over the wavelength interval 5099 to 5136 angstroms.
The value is 3.32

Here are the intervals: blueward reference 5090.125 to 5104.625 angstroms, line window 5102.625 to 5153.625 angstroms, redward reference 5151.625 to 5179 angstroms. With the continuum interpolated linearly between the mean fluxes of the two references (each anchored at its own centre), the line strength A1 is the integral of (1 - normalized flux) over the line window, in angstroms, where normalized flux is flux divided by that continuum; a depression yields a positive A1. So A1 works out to -2.0 angstroms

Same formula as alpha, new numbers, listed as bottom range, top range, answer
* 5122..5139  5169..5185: 0.82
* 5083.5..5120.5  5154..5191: 0.88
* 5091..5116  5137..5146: 0.98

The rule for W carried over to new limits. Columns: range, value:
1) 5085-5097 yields 3.41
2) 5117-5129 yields 3.38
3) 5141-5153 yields 3.19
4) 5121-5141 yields 3.35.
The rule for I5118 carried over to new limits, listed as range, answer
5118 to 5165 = 3.25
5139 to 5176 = 3.01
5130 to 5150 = 3.25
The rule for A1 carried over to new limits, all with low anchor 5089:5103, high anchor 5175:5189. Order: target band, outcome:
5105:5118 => 0.1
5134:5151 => -1.0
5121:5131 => -0.6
